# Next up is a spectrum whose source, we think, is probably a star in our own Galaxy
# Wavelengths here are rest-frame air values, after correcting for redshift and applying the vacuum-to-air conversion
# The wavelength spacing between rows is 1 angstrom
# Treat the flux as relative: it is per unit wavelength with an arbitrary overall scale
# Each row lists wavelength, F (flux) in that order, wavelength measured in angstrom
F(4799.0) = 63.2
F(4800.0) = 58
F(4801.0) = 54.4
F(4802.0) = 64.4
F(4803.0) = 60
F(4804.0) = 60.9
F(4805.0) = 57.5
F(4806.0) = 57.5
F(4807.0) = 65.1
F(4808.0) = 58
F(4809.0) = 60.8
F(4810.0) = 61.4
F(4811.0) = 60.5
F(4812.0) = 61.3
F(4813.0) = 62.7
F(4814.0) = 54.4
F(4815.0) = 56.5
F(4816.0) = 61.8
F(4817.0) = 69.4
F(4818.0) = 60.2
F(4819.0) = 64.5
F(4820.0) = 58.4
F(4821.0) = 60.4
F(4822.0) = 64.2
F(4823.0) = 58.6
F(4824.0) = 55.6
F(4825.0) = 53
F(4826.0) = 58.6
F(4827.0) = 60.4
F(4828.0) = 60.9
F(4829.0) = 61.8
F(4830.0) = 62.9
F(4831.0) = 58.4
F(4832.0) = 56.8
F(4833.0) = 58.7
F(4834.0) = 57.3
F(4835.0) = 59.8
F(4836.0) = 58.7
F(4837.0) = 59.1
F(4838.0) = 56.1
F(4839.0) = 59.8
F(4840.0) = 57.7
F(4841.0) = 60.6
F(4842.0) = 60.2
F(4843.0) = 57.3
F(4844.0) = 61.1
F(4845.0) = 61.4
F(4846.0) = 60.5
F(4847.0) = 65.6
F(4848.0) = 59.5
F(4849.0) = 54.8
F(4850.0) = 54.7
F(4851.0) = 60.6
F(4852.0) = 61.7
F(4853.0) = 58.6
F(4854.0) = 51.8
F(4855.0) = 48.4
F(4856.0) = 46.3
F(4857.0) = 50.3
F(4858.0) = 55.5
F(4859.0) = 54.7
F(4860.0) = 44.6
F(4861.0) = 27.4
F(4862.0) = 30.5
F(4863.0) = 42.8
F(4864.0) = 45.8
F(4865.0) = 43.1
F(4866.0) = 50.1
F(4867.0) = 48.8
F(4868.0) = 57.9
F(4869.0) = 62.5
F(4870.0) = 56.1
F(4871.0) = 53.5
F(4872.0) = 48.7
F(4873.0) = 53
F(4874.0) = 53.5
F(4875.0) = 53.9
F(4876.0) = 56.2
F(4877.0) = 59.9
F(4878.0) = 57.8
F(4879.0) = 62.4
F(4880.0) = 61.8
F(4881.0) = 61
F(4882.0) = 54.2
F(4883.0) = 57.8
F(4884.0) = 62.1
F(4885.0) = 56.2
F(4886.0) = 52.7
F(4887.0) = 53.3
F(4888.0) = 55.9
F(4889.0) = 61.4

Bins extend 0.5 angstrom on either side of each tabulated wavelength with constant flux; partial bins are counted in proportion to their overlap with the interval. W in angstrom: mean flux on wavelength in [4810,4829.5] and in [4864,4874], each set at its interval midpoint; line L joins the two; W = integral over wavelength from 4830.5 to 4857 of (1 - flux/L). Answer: -0.7 angstrom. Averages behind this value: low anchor 60.2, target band 57.8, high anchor 52.3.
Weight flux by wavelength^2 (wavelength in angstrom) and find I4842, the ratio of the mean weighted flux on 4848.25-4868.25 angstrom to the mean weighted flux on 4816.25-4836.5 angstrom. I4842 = 0.84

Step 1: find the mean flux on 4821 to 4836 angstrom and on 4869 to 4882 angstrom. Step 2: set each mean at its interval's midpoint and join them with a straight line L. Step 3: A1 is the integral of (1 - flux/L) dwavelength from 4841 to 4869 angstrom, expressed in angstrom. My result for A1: 2.45 angstrom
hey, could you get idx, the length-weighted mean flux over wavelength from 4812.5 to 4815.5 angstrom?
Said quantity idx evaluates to 57.9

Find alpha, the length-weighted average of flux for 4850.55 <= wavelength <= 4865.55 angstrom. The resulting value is 48.1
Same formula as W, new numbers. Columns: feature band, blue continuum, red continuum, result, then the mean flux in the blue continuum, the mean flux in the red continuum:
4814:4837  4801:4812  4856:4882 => -0.8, 60.4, 51.6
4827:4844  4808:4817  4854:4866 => -2.0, 60.3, 45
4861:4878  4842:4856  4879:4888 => 2.1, 57.8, 57.6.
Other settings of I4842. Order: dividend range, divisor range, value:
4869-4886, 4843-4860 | 1.02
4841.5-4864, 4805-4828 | 0.89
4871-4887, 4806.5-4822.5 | 0.95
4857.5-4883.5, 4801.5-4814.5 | 0.89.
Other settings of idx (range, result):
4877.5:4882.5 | 59.4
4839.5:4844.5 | 59.4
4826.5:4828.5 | 60.6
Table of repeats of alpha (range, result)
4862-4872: 50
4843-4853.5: 59.7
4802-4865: 57.1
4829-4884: 55.2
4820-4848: 59.4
